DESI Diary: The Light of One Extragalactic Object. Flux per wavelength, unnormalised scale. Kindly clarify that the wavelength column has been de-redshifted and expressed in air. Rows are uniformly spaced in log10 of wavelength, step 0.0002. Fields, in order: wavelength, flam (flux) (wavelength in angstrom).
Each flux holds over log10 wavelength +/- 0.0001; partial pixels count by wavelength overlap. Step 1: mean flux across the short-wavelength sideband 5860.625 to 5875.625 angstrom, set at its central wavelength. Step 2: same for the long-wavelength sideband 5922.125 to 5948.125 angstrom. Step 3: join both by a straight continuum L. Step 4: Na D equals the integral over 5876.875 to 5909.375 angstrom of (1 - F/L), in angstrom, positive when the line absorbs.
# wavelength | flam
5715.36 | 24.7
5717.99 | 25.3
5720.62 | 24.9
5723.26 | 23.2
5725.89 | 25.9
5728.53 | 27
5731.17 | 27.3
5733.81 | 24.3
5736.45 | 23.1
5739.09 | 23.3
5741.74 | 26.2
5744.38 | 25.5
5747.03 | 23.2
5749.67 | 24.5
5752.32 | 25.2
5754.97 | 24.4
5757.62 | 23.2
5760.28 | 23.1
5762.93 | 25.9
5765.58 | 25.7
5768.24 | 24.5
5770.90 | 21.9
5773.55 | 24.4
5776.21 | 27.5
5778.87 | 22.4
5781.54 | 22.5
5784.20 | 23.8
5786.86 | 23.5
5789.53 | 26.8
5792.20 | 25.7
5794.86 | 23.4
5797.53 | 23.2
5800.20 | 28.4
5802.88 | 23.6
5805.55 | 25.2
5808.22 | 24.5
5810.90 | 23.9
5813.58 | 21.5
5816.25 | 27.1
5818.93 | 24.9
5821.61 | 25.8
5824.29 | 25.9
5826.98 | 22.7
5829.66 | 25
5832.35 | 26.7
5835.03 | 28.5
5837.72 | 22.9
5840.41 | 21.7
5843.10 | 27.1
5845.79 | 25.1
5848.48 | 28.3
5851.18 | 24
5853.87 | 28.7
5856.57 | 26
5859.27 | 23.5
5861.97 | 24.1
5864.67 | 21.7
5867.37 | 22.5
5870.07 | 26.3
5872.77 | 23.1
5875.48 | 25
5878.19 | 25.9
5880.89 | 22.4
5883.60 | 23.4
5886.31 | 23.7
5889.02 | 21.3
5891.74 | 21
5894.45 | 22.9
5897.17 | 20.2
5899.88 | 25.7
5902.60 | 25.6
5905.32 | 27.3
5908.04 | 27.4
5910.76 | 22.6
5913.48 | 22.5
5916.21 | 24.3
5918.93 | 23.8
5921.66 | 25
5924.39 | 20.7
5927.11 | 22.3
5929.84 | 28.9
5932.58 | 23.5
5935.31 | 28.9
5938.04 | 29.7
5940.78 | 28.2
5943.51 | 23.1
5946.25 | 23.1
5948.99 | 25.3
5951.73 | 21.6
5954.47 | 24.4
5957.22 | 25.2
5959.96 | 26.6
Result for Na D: 0.57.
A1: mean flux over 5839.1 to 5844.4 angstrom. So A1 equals 24.4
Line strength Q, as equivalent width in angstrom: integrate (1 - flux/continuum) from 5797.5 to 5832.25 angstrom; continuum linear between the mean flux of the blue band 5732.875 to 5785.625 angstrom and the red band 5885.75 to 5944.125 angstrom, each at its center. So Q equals -0.8 angstrom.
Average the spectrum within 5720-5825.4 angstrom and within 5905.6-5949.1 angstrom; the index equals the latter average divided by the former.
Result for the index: 1.01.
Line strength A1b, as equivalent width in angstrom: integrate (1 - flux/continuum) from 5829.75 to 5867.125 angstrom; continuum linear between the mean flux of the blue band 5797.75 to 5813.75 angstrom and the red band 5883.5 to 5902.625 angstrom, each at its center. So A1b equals -2.3 angstrom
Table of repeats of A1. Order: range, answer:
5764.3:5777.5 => 24.8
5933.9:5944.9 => 27.5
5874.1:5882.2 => 24.4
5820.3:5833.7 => 25.2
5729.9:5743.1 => 24.8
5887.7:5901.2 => 22.2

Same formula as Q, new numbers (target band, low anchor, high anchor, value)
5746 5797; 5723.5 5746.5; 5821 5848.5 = 1.9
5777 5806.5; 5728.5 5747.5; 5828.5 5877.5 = 0.6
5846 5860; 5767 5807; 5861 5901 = -1.5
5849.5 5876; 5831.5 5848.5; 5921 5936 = 0.8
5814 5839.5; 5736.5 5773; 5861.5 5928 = -1.4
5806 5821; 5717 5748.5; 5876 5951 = 0.1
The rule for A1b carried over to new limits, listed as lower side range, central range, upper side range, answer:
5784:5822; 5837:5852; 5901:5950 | 0.0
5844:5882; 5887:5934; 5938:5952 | 2.1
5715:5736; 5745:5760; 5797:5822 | 0.6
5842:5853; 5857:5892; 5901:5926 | 2.7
